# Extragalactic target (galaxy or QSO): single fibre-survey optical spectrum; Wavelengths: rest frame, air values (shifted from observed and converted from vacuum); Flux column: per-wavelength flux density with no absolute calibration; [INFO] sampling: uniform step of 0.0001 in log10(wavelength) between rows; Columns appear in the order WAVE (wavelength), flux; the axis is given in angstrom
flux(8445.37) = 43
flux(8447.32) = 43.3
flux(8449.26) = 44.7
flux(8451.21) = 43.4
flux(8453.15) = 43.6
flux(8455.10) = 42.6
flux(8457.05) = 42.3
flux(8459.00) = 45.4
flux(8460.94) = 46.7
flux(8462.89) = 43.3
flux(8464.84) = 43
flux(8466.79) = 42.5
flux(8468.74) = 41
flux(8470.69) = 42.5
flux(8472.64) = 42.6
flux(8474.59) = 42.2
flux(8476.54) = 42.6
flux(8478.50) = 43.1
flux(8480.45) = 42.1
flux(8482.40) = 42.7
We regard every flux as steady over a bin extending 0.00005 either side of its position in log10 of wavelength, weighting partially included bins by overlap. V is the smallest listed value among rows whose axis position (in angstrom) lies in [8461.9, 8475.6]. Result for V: 41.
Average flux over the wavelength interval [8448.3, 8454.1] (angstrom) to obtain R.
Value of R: 43.9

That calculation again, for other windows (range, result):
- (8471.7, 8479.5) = 42.6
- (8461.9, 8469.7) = 42.4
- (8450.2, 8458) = 43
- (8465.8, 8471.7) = 42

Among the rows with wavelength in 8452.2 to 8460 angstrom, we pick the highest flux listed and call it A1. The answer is 45.4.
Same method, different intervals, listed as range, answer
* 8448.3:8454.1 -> 44.7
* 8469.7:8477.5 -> 42.6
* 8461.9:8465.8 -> 43.3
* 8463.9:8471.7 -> 43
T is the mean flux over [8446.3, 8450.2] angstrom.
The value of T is 44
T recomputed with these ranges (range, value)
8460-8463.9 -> 44.9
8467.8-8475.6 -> 42.1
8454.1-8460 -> 43.4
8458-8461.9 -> 46.1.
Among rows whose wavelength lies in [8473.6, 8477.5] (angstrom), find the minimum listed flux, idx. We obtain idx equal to 42.2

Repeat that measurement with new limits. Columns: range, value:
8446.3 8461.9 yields 42.3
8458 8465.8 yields 43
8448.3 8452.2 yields 43.4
